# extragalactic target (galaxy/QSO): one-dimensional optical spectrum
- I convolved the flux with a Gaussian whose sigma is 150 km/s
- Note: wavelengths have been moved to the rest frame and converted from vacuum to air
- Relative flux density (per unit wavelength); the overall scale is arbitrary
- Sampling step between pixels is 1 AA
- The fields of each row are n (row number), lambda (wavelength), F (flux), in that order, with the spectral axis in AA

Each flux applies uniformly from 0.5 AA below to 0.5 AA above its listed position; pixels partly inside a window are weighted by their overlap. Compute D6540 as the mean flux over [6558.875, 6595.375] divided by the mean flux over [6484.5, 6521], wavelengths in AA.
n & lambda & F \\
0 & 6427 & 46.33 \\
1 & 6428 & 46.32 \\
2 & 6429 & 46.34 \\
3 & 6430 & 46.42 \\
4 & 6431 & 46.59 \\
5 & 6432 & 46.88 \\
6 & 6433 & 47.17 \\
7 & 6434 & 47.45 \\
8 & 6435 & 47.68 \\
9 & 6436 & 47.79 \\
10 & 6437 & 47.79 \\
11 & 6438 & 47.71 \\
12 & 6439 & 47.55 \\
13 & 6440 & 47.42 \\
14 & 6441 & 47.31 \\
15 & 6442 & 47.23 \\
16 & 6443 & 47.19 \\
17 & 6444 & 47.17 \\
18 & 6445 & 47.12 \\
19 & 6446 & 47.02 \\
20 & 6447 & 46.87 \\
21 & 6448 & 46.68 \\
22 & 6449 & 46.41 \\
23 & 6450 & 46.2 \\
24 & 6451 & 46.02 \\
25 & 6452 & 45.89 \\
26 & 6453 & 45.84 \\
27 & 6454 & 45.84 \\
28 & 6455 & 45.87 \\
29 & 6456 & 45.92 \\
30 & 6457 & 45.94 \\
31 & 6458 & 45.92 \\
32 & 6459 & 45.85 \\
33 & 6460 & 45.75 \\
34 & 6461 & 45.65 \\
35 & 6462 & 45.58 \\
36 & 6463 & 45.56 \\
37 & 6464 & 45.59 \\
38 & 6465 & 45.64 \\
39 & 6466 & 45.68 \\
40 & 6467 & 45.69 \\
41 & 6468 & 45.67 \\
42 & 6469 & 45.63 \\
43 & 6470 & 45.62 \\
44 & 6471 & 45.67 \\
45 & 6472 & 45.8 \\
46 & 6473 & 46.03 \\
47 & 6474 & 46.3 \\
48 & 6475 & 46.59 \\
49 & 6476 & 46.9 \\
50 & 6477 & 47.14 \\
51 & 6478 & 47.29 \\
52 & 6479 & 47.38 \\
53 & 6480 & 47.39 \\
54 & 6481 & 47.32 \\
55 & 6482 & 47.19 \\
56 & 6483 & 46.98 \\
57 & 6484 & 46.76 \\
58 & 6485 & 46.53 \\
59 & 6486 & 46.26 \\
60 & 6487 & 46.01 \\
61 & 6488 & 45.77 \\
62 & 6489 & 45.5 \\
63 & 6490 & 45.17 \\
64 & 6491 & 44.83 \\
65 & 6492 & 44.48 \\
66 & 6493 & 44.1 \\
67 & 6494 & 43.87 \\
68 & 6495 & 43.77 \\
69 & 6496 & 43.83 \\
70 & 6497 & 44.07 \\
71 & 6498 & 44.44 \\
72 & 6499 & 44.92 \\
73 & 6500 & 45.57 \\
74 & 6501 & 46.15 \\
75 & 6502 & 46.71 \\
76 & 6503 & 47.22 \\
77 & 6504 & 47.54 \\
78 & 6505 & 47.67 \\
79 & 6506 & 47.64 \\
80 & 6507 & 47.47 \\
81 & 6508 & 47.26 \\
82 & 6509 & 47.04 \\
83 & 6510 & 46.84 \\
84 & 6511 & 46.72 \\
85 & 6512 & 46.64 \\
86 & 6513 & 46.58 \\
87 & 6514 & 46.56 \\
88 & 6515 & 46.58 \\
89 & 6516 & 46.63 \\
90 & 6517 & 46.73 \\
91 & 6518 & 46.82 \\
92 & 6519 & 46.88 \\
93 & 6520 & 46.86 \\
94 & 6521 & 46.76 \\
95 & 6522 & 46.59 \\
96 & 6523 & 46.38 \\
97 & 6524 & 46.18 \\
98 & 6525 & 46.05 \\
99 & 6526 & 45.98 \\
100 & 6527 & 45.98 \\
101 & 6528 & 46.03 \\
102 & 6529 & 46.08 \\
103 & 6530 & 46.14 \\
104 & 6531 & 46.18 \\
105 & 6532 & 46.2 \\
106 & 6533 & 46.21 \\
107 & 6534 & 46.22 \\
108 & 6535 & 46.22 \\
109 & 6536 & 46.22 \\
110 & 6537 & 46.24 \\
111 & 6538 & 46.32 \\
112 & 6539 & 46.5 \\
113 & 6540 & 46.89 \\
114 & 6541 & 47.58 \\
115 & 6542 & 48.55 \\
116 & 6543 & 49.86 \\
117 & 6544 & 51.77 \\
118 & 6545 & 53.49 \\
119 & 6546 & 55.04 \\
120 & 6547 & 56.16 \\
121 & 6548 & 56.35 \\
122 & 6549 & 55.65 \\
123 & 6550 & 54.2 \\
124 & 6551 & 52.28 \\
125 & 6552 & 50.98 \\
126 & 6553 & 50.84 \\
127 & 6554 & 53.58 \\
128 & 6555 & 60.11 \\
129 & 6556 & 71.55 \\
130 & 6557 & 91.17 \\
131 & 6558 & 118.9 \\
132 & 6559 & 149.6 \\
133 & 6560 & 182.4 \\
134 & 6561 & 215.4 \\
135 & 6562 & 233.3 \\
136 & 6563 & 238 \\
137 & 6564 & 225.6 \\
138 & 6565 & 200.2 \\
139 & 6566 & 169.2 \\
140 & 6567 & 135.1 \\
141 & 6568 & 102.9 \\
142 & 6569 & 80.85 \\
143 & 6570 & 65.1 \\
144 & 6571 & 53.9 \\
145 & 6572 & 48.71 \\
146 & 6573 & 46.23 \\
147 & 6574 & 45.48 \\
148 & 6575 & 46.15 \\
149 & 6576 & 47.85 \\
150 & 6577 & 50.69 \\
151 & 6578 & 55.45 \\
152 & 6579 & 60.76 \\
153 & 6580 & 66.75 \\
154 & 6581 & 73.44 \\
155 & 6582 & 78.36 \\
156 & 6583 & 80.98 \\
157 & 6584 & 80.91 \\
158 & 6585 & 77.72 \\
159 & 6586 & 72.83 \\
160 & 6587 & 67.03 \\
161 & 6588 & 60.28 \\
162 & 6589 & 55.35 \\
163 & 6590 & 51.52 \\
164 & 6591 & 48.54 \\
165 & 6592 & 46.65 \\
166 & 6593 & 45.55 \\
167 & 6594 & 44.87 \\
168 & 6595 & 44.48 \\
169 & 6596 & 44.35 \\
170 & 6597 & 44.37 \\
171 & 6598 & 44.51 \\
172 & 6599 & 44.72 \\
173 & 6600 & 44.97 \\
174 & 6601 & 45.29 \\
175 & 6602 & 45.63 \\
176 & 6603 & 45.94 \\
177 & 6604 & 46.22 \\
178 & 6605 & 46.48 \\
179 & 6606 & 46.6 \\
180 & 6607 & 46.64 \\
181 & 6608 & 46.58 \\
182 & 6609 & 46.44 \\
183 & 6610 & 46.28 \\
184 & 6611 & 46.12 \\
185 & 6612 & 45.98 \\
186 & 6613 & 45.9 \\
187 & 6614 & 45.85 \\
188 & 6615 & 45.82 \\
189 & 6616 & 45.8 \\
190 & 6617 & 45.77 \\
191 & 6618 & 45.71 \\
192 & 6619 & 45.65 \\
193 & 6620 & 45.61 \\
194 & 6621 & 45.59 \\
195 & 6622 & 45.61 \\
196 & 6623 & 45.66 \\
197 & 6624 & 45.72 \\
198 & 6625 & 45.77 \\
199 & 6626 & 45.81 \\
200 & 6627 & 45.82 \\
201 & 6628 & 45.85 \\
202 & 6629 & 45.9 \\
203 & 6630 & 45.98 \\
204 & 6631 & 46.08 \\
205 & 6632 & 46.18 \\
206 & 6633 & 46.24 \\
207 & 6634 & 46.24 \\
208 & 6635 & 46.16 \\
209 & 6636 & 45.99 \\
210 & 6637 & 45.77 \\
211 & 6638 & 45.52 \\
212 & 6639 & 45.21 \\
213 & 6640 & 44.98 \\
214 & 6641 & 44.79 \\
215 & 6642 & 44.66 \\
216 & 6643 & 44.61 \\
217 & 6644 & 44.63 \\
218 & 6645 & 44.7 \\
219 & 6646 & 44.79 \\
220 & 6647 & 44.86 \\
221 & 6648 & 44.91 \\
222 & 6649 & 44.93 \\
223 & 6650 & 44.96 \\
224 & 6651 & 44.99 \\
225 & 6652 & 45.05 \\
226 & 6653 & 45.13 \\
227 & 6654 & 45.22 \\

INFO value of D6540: 2.01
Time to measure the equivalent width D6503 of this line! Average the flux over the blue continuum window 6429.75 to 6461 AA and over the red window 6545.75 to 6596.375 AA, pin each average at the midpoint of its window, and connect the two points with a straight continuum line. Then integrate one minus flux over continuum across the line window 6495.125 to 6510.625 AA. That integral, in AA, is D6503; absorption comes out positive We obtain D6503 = 4.34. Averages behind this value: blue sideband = 46.7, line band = 46.2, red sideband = 84.9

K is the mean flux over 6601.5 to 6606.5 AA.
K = 46.2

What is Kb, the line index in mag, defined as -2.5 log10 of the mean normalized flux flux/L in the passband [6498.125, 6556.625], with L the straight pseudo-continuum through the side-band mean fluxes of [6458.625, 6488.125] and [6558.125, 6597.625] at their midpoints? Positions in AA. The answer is 0.38 mag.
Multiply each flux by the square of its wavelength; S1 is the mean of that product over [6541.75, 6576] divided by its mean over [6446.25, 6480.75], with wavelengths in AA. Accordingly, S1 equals 2.1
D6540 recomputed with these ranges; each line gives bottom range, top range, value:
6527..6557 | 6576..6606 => 1.08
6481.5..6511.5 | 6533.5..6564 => 1.81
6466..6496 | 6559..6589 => 2.22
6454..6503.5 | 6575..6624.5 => 1.13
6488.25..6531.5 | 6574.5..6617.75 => 1.14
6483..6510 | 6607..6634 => 1.00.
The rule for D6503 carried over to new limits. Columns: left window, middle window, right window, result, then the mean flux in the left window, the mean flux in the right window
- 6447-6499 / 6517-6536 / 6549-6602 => 5.4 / 45.8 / 82.5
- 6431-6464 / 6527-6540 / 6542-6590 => 5.1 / 46.6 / 87.5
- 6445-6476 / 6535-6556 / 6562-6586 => 7.9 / 46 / 95.1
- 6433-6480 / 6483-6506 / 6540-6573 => 7.1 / 46.5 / 97.7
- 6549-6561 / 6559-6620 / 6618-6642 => -1.0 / 89.3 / 45.7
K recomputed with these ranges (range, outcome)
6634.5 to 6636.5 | 46.1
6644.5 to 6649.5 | 44.8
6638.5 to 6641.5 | 45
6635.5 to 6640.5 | 45.5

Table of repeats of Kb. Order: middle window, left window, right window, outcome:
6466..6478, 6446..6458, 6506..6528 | 0.004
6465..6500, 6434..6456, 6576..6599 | 0.093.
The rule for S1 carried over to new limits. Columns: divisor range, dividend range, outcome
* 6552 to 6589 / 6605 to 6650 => 0.48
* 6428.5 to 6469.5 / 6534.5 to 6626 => 1.52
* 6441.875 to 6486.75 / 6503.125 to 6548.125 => 1.05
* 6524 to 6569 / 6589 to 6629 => 0.56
